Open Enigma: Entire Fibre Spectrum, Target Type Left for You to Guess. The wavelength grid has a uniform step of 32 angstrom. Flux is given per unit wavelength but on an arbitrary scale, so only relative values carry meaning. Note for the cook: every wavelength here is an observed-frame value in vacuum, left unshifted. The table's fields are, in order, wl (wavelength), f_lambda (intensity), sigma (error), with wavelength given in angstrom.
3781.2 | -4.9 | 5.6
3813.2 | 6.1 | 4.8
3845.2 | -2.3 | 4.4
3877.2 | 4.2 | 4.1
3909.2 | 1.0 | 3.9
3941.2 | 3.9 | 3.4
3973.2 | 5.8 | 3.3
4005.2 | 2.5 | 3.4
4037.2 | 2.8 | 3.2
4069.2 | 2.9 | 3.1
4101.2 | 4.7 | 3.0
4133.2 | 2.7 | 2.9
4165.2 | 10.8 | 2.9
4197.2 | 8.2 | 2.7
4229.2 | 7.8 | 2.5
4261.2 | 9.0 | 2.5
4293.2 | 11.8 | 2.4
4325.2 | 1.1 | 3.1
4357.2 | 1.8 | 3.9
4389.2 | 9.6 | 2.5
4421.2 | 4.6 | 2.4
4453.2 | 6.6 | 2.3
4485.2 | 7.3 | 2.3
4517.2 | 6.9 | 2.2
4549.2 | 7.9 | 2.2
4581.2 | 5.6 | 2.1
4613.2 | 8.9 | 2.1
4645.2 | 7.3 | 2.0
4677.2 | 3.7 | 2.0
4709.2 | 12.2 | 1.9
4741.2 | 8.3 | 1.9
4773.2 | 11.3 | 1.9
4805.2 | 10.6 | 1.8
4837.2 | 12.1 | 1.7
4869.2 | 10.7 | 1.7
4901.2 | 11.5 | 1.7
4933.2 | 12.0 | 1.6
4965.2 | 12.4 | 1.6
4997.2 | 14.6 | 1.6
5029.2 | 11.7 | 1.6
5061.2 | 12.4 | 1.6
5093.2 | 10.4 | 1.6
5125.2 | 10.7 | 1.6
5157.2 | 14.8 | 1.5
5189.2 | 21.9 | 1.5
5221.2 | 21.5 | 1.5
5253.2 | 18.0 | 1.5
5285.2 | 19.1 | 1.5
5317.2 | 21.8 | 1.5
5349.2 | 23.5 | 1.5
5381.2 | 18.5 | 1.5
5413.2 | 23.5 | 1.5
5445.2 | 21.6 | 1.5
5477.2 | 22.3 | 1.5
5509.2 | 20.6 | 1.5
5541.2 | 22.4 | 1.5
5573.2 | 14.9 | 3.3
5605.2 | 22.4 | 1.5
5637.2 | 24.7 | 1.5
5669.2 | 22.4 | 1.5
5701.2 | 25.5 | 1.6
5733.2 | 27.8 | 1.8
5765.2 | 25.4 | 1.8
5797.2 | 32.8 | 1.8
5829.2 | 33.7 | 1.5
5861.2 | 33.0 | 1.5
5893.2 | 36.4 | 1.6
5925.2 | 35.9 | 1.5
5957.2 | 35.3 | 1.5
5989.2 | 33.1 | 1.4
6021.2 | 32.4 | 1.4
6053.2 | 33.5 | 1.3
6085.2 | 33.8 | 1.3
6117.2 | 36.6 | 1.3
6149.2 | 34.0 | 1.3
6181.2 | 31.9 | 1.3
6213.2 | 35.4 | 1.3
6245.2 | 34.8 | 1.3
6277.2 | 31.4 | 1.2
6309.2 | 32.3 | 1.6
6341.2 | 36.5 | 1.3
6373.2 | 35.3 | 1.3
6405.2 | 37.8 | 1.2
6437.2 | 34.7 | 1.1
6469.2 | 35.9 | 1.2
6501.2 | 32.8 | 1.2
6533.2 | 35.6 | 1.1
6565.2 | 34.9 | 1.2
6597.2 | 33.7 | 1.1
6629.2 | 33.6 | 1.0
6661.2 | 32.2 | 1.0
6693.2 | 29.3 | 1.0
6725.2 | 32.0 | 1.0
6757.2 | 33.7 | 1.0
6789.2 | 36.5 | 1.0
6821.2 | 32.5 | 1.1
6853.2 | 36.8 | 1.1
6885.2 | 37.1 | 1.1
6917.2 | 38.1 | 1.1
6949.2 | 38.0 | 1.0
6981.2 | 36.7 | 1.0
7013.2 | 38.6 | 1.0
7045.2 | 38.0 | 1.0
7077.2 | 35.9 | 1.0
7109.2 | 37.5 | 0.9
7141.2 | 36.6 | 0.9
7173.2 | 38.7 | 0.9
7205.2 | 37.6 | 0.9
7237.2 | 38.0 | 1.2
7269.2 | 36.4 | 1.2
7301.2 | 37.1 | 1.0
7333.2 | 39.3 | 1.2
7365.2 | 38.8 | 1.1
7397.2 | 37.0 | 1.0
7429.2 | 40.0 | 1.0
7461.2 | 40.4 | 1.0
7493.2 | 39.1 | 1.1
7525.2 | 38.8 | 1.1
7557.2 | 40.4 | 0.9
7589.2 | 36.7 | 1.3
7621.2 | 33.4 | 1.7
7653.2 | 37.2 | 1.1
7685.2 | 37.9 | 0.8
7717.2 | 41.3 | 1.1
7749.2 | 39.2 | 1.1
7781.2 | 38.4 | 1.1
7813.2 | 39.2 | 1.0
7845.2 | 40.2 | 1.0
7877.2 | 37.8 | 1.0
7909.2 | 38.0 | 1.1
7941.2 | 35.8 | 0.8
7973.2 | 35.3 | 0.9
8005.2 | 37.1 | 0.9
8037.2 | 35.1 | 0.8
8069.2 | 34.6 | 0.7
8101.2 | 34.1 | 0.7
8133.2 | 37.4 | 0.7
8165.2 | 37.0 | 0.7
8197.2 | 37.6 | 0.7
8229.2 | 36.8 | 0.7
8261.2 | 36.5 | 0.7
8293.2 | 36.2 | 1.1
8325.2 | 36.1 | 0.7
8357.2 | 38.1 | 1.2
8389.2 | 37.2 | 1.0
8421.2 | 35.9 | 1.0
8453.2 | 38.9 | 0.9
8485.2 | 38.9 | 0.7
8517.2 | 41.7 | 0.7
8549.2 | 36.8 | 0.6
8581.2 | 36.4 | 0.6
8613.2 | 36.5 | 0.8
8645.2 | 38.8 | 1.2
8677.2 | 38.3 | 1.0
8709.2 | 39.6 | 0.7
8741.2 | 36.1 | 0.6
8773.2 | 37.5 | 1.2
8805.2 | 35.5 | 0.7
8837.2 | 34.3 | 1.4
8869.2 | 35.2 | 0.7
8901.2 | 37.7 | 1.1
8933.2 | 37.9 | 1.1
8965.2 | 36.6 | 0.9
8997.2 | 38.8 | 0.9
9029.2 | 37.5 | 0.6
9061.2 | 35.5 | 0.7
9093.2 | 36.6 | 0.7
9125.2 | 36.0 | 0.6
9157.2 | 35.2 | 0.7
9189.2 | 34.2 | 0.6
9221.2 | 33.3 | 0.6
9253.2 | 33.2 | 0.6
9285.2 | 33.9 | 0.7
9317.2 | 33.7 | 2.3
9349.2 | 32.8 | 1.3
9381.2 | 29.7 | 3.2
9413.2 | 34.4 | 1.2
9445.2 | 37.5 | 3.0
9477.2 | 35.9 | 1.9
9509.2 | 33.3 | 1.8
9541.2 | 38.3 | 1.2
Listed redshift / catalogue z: 0.29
